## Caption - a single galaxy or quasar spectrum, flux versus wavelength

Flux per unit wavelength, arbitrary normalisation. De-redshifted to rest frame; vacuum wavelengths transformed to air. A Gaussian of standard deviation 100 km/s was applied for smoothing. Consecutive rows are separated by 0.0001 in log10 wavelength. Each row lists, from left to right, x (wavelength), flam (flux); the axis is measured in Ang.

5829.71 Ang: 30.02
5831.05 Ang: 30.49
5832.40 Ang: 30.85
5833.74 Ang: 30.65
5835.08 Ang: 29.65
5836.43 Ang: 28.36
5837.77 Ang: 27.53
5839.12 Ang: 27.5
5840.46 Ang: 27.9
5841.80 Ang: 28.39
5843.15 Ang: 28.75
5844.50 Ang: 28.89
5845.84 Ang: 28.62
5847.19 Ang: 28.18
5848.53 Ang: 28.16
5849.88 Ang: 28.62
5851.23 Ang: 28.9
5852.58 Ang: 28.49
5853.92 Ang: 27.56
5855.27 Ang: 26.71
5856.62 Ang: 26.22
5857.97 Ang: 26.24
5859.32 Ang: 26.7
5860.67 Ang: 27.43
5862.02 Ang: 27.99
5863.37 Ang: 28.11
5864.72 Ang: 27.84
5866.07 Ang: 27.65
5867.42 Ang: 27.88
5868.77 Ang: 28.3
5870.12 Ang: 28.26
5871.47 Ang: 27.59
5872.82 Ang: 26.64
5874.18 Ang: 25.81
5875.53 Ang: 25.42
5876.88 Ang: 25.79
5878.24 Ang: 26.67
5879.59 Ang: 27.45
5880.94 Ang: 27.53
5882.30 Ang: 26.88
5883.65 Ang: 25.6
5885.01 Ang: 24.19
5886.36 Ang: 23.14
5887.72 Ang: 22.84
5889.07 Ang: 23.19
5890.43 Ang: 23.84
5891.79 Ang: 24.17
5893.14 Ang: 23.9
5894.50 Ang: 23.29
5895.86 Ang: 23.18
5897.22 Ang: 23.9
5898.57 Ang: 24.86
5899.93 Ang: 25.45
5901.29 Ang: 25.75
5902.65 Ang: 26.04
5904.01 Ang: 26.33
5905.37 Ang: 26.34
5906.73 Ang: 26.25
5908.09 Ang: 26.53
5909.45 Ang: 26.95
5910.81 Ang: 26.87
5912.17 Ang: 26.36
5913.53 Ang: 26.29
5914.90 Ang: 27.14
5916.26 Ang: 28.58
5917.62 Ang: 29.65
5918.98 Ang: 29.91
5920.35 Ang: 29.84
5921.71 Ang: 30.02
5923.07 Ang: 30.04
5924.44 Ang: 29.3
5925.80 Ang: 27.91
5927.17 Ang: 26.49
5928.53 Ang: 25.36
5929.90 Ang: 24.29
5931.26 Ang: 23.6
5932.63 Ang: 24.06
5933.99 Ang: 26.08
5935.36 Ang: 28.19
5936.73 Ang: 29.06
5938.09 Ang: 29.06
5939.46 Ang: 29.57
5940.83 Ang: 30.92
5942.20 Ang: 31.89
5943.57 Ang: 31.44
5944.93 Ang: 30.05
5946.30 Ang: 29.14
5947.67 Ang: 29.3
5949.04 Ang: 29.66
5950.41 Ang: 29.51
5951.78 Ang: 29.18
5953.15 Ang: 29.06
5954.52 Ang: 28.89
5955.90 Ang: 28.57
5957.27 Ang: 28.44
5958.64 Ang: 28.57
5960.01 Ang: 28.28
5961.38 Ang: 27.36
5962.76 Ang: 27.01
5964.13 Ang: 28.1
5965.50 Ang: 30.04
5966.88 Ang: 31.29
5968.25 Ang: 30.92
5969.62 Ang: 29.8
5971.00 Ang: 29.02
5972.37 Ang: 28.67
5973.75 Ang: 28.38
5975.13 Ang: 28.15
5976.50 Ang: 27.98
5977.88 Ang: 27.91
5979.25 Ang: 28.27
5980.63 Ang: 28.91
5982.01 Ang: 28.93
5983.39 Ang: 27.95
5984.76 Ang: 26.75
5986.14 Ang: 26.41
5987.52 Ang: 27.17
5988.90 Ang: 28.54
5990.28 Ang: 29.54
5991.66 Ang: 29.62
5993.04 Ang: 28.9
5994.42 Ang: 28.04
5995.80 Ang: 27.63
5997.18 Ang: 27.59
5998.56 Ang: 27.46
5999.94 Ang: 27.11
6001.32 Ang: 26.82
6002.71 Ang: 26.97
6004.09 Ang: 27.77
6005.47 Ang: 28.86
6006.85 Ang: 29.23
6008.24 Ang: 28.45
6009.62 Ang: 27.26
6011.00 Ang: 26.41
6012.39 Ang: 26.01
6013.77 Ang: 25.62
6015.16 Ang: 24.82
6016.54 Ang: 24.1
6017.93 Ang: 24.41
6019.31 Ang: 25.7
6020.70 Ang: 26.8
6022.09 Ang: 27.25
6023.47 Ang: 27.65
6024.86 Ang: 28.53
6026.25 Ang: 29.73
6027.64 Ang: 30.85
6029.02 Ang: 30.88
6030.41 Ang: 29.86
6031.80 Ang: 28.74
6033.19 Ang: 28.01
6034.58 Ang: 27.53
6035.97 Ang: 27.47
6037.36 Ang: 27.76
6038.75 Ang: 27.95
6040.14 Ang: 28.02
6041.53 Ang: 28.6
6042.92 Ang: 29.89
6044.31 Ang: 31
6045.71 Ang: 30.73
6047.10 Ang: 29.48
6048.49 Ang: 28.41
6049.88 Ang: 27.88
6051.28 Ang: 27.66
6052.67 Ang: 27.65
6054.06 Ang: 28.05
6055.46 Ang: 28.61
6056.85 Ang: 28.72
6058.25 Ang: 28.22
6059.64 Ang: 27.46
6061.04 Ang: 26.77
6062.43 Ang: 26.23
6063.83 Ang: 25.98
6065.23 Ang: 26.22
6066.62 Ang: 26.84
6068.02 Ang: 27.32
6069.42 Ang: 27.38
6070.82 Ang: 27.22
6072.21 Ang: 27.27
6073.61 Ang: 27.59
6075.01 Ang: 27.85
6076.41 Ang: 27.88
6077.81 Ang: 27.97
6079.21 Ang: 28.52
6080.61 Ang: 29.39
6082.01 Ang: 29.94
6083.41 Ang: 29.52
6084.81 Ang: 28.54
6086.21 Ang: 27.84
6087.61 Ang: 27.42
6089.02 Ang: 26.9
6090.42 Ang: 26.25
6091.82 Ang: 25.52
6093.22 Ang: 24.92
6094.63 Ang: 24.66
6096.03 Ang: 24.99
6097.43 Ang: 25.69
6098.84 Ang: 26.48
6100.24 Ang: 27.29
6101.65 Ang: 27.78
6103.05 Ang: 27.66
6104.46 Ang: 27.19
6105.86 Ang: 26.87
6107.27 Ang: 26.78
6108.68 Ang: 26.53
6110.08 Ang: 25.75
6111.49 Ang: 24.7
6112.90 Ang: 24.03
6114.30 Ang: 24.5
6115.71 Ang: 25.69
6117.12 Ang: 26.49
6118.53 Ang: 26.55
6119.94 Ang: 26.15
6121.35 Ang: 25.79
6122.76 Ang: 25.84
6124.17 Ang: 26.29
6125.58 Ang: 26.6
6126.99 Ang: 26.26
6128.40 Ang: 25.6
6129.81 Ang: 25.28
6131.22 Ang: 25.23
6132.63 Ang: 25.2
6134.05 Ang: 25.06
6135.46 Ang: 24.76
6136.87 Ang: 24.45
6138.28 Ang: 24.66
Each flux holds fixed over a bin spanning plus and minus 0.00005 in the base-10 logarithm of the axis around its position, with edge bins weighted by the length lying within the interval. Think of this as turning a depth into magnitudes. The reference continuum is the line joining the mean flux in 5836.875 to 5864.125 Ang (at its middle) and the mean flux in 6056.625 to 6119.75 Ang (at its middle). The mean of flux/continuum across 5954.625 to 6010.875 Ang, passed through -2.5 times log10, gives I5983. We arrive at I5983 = -0.038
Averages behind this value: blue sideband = 27.8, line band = 28.3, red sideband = 26.9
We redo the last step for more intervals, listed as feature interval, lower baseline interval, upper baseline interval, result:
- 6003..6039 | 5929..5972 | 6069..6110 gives 0.01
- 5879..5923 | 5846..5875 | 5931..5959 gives 0.09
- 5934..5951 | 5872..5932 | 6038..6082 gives -0.12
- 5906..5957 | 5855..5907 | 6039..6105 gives -0.07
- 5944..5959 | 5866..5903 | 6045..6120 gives -0.12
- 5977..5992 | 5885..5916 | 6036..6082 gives -0.06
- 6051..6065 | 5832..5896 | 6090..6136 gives -0.06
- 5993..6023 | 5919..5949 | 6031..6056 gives 0.06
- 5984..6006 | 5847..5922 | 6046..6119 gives -0.04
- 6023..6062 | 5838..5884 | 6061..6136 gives -0.07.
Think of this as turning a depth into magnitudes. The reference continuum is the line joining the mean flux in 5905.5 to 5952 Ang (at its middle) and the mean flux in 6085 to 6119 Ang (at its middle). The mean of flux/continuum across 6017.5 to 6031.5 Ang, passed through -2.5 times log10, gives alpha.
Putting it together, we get -0.05 mag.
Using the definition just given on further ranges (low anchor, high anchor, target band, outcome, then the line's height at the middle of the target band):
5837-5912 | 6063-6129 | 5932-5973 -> -0.10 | 26.6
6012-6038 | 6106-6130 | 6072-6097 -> -0.04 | 26.4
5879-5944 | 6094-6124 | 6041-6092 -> -0.07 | 26.2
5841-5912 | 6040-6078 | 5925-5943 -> -0.02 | 26.9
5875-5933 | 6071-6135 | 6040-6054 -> -0.10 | 26.4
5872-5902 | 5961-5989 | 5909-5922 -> -0.08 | 26.1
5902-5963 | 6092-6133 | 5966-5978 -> -0.06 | 27.6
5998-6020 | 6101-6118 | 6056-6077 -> -0.04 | 26.4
